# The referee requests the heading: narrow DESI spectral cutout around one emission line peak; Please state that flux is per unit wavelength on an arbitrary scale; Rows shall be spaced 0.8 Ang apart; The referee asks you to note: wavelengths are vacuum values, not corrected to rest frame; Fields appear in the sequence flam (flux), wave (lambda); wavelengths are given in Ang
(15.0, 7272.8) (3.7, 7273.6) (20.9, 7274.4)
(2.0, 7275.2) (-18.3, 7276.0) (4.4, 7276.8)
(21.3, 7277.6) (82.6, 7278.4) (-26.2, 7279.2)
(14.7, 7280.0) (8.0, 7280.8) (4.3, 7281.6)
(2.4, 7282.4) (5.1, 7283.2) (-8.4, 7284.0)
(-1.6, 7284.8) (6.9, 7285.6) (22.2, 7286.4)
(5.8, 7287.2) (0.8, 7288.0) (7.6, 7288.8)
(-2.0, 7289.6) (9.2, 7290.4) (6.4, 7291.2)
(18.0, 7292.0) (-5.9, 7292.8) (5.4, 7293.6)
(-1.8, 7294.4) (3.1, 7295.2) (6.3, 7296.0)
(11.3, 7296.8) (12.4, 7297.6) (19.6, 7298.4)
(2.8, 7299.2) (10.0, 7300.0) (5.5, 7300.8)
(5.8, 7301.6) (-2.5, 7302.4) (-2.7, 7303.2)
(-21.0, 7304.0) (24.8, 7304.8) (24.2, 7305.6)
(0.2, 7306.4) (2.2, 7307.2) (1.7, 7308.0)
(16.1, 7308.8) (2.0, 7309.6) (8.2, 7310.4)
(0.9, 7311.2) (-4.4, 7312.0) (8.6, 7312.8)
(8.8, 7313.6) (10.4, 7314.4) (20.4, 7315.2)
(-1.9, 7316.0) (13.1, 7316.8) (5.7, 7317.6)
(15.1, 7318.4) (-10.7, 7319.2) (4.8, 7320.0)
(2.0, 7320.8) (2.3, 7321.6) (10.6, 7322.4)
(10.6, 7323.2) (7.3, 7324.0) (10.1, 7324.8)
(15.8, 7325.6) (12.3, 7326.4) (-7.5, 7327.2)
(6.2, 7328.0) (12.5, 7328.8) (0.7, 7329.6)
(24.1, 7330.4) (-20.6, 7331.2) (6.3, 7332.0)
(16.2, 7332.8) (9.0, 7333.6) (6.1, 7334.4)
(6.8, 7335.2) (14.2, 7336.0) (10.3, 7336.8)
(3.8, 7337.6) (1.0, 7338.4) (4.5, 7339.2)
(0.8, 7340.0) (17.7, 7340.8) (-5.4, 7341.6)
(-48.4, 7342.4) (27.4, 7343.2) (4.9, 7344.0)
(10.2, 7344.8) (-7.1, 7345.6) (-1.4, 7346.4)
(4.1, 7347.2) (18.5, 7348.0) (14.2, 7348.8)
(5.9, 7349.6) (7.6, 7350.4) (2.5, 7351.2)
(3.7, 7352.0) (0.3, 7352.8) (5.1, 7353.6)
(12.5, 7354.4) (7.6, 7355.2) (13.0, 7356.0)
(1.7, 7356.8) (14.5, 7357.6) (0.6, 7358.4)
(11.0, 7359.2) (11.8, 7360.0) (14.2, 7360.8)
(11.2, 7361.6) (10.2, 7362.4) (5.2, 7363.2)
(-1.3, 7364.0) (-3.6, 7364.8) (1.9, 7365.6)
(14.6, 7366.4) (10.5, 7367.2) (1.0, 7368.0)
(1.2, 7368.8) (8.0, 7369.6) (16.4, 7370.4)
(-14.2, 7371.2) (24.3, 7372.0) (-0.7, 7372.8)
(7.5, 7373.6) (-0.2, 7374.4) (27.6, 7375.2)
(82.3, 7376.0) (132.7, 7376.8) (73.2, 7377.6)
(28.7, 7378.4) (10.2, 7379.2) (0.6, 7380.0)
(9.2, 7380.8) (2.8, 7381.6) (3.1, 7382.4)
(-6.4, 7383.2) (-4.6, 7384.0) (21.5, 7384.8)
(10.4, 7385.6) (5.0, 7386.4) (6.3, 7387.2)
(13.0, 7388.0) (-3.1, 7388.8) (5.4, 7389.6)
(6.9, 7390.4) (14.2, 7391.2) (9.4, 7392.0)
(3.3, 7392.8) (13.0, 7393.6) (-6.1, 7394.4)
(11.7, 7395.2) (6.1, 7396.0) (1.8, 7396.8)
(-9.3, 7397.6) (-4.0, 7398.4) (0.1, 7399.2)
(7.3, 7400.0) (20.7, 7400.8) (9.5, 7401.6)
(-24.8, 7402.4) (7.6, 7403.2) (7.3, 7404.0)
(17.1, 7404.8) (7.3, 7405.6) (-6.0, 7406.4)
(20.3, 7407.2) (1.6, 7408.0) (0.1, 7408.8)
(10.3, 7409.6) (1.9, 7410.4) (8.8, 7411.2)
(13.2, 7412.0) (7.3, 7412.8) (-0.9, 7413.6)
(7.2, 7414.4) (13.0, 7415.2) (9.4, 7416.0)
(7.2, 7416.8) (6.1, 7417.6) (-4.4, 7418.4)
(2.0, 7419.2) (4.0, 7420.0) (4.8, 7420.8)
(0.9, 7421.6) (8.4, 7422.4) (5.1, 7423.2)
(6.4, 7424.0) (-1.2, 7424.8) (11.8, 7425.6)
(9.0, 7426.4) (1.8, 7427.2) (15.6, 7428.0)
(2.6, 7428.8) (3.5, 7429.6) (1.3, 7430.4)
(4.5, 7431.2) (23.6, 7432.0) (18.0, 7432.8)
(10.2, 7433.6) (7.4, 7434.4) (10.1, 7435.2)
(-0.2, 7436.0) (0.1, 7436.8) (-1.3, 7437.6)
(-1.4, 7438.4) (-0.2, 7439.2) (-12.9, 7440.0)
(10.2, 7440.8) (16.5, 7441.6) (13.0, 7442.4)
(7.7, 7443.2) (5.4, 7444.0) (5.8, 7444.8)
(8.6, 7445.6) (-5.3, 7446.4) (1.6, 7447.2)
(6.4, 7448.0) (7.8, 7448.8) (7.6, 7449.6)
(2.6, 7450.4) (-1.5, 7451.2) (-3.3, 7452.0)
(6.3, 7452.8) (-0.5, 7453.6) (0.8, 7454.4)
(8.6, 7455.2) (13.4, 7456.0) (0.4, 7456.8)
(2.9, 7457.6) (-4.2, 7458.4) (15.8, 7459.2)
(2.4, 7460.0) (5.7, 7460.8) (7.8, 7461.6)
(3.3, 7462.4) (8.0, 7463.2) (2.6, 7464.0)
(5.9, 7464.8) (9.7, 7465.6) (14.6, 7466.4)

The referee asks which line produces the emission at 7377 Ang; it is H-alpha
